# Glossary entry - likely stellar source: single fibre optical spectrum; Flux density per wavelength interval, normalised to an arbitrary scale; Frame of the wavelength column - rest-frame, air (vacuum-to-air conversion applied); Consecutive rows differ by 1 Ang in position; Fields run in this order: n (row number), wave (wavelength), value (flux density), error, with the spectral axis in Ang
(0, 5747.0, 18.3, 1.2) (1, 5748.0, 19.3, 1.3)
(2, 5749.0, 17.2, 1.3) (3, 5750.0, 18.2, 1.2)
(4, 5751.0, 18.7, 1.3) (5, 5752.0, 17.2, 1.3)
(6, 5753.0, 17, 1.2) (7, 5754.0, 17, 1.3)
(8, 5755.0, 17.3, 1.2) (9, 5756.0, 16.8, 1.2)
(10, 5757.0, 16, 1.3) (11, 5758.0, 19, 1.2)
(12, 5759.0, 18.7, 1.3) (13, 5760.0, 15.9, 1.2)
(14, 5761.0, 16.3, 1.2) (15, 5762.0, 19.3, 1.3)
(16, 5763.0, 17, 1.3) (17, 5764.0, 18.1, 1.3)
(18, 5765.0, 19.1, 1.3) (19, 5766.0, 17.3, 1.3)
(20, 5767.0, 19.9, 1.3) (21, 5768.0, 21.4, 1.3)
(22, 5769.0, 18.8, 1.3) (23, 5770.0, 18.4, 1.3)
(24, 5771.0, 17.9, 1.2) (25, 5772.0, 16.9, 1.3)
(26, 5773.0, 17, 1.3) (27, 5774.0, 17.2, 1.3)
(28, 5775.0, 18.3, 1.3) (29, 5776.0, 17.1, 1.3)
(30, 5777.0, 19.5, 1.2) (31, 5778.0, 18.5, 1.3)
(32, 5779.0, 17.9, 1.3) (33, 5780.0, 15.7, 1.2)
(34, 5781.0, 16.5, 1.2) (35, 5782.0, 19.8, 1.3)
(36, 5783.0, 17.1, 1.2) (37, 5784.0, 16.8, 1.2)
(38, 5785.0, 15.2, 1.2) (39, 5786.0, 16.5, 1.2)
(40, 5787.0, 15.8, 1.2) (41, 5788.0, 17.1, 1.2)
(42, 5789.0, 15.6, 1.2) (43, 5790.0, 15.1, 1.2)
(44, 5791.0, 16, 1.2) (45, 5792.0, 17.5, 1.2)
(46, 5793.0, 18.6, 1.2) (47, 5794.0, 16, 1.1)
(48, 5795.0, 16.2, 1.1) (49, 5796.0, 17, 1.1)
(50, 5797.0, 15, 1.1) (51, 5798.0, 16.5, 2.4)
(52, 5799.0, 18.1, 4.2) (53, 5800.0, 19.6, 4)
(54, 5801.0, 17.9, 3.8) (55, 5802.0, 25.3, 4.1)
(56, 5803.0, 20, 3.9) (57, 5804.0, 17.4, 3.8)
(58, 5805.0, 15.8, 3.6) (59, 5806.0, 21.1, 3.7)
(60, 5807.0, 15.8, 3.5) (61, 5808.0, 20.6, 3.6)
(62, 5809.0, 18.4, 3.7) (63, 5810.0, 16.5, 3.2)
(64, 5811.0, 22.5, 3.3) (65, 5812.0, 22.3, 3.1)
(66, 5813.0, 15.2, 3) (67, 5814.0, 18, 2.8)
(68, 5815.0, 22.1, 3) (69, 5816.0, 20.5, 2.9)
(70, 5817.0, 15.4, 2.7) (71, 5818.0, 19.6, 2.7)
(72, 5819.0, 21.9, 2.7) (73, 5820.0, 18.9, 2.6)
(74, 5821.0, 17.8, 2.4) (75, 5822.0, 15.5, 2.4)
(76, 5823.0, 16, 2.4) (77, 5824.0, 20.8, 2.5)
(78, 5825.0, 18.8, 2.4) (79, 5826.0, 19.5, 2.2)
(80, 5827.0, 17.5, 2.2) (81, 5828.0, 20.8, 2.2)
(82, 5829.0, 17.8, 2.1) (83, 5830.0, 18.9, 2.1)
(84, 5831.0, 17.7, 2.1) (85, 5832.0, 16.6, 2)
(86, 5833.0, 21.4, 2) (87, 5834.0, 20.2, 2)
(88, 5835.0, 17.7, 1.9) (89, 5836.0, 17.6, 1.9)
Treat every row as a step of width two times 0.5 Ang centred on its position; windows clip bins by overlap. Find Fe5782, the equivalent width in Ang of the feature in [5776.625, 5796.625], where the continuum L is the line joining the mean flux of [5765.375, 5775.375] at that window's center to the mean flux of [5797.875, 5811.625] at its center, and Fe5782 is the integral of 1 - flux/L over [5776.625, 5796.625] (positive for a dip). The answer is 1.9 Ang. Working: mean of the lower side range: 18.3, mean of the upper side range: 19.1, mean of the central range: 16.9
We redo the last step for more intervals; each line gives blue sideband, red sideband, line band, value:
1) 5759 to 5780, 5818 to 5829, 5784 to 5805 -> 1.3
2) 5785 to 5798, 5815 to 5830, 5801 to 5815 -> -1.3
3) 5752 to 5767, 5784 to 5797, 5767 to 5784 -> -1.1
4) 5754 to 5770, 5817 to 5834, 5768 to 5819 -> 1.1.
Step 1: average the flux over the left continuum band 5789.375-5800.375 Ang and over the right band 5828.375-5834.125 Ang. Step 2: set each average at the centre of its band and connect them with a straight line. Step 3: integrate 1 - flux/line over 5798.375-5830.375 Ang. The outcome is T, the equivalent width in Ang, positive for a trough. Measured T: -2.00 Ang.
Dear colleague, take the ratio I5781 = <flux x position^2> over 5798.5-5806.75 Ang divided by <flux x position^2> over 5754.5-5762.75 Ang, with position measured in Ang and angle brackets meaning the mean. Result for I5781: 1.13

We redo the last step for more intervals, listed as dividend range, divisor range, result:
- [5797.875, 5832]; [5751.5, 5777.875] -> 1.07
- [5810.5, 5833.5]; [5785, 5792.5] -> 1.19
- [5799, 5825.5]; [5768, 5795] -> 1.11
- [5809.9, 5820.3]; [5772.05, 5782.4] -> 1.12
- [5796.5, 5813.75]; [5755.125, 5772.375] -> 1.05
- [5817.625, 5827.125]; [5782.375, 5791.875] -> 1.16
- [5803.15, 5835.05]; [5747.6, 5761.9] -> 1.09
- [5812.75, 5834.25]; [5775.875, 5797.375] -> 1.12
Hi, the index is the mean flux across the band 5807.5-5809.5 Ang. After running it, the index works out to 19.5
